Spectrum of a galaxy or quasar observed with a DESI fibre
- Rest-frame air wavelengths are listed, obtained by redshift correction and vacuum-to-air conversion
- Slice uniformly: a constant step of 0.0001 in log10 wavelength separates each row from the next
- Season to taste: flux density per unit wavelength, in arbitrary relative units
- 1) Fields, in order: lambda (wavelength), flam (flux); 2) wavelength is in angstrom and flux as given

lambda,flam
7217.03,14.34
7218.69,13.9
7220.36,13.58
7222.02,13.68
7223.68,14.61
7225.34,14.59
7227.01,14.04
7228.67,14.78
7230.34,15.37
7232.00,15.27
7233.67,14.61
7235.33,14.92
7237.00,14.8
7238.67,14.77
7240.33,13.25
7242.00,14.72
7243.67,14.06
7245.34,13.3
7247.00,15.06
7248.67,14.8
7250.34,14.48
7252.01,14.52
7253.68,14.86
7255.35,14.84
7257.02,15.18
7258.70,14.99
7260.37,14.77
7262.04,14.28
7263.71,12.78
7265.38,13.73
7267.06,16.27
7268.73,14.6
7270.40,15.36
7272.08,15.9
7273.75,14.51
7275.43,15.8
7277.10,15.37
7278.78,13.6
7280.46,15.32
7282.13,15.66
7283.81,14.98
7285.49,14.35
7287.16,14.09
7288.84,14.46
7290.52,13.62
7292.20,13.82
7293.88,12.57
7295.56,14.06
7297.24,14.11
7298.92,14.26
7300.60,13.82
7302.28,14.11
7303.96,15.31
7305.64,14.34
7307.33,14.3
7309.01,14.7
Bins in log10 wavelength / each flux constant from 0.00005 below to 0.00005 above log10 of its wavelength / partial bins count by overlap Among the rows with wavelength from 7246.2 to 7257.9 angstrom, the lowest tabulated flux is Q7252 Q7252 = 14.48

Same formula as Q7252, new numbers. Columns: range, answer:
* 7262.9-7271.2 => 12.78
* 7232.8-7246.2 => 13.25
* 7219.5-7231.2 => 13.58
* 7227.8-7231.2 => 14.78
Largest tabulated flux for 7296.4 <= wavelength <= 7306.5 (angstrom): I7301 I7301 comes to 15.31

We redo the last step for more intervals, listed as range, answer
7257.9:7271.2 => 16.27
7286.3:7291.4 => 14.46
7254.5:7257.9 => 15.18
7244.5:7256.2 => 15.06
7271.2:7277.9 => 15.9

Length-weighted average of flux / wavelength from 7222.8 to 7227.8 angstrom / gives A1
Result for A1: 14.4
